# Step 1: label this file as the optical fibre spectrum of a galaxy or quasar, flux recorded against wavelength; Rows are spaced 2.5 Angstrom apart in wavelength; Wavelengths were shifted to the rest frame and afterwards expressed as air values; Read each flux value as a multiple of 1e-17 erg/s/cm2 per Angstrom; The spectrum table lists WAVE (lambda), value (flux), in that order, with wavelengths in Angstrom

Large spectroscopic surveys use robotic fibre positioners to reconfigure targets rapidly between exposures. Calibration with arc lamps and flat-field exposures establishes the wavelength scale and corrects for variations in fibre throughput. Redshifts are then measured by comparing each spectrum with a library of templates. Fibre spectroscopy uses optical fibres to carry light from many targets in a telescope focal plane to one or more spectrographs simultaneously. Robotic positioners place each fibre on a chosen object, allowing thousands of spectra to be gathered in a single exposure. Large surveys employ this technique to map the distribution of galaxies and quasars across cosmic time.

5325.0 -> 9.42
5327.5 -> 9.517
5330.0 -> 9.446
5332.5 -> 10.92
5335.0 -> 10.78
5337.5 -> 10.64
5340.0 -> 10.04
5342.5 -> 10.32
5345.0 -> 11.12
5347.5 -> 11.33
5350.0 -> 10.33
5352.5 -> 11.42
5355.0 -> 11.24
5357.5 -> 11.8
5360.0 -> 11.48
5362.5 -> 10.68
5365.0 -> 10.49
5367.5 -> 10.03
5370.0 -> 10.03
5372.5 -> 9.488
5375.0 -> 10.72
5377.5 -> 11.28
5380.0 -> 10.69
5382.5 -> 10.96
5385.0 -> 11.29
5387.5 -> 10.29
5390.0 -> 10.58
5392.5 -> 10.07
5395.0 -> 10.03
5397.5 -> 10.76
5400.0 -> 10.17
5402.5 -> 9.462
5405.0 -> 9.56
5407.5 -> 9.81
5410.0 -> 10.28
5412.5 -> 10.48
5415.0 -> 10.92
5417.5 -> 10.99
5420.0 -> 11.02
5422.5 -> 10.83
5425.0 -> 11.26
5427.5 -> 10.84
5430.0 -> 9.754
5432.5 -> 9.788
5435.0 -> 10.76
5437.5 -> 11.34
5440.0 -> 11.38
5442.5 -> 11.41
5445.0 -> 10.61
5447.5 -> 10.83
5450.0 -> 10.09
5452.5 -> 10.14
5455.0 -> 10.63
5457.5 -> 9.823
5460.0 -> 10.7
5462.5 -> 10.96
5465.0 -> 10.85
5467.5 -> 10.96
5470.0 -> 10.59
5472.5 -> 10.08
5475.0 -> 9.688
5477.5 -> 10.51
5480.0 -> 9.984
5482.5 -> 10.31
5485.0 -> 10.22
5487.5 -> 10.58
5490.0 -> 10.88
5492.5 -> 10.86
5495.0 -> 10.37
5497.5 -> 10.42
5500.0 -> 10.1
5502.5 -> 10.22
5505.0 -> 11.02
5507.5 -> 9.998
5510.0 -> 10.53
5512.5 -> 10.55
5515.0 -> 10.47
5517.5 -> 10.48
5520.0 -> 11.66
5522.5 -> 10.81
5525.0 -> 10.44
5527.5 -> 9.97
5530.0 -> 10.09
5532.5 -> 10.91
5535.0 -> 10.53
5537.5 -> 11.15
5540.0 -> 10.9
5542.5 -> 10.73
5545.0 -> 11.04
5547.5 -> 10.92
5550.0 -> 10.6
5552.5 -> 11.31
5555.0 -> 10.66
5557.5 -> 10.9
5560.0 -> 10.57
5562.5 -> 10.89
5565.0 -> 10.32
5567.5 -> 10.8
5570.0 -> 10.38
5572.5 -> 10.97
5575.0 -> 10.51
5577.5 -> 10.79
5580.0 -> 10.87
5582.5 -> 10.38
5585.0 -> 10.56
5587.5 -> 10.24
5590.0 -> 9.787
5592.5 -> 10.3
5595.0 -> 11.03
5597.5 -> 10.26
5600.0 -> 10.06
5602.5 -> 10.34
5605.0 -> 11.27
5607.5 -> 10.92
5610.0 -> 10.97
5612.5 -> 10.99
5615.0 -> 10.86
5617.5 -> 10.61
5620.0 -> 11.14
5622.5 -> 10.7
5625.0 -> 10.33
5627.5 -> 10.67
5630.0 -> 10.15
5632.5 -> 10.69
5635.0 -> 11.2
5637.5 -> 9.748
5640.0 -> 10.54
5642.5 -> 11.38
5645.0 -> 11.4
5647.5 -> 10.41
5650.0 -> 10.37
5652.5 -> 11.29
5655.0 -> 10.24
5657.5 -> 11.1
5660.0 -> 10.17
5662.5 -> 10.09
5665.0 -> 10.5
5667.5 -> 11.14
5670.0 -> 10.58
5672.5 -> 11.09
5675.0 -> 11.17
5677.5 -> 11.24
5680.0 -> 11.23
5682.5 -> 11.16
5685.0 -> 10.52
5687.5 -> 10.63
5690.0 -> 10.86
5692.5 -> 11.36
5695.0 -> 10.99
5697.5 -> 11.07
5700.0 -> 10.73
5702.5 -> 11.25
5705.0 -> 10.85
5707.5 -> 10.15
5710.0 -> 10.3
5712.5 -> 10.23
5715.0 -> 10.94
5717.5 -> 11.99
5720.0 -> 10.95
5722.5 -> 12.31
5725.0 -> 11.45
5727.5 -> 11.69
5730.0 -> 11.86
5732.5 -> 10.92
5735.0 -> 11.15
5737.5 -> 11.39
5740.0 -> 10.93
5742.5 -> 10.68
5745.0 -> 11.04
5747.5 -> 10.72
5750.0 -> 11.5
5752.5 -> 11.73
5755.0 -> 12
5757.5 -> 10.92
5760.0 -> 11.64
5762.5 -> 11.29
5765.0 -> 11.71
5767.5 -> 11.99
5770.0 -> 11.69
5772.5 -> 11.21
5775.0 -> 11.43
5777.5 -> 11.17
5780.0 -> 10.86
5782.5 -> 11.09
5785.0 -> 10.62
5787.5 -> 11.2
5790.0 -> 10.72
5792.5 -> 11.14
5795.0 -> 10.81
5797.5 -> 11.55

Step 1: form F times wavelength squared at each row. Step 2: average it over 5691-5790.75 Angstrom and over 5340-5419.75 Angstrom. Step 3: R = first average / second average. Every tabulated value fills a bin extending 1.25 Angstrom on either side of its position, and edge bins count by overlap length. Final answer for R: 1.21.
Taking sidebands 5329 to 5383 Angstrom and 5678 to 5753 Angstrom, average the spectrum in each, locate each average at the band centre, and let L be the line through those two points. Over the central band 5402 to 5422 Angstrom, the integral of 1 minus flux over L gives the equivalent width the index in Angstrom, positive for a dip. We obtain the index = 0.7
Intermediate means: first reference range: 10.7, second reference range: 11.1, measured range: 10.4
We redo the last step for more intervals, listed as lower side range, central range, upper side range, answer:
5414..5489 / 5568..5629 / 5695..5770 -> 1.7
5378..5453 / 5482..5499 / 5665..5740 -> 0.3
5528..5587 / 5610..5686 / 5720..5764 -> 1.8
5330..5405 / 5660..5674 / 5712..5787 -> 0.6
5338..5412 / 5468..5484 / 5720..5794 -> 0.8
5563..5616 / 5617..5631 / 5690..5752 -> 0.2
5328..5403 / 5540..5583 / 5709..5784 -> 0.8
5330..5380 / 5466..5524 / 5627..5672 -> 1.0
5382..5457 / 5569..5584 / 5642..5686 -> 0.1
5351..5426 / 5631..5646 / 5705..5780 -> 0.4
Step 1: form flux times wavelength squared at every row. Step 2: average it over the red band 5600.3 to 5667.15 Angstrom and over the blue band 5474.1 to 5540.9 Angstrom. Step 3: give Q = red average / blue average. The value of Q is 1.06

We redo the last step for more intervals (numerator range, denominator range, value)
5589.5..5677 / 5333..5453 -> 1.10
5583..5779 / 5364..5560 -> 1.12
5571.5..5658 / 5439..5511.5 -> 1.07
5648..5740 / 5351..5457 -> 1.15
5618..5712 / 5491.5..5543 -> 1.07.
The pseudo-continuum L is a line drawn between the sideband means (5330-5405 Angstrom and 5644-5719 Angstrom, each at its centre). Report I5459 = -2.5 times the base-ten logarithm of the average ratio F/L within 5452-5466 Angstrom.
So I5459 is 0.014 mag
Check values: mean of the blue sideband 10.6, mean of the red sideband 10.8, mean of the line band 10.5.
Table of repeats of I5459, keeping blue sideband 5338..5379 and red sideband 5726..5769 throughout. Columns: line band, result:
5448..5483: 0.053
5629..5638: 0.067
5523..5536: 0.061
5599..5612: 0.039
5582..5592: 0.088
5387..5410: 0.074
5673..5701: 0.026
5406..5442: 0.016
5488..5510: 0.048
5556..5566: 0.038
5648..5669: 0.061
